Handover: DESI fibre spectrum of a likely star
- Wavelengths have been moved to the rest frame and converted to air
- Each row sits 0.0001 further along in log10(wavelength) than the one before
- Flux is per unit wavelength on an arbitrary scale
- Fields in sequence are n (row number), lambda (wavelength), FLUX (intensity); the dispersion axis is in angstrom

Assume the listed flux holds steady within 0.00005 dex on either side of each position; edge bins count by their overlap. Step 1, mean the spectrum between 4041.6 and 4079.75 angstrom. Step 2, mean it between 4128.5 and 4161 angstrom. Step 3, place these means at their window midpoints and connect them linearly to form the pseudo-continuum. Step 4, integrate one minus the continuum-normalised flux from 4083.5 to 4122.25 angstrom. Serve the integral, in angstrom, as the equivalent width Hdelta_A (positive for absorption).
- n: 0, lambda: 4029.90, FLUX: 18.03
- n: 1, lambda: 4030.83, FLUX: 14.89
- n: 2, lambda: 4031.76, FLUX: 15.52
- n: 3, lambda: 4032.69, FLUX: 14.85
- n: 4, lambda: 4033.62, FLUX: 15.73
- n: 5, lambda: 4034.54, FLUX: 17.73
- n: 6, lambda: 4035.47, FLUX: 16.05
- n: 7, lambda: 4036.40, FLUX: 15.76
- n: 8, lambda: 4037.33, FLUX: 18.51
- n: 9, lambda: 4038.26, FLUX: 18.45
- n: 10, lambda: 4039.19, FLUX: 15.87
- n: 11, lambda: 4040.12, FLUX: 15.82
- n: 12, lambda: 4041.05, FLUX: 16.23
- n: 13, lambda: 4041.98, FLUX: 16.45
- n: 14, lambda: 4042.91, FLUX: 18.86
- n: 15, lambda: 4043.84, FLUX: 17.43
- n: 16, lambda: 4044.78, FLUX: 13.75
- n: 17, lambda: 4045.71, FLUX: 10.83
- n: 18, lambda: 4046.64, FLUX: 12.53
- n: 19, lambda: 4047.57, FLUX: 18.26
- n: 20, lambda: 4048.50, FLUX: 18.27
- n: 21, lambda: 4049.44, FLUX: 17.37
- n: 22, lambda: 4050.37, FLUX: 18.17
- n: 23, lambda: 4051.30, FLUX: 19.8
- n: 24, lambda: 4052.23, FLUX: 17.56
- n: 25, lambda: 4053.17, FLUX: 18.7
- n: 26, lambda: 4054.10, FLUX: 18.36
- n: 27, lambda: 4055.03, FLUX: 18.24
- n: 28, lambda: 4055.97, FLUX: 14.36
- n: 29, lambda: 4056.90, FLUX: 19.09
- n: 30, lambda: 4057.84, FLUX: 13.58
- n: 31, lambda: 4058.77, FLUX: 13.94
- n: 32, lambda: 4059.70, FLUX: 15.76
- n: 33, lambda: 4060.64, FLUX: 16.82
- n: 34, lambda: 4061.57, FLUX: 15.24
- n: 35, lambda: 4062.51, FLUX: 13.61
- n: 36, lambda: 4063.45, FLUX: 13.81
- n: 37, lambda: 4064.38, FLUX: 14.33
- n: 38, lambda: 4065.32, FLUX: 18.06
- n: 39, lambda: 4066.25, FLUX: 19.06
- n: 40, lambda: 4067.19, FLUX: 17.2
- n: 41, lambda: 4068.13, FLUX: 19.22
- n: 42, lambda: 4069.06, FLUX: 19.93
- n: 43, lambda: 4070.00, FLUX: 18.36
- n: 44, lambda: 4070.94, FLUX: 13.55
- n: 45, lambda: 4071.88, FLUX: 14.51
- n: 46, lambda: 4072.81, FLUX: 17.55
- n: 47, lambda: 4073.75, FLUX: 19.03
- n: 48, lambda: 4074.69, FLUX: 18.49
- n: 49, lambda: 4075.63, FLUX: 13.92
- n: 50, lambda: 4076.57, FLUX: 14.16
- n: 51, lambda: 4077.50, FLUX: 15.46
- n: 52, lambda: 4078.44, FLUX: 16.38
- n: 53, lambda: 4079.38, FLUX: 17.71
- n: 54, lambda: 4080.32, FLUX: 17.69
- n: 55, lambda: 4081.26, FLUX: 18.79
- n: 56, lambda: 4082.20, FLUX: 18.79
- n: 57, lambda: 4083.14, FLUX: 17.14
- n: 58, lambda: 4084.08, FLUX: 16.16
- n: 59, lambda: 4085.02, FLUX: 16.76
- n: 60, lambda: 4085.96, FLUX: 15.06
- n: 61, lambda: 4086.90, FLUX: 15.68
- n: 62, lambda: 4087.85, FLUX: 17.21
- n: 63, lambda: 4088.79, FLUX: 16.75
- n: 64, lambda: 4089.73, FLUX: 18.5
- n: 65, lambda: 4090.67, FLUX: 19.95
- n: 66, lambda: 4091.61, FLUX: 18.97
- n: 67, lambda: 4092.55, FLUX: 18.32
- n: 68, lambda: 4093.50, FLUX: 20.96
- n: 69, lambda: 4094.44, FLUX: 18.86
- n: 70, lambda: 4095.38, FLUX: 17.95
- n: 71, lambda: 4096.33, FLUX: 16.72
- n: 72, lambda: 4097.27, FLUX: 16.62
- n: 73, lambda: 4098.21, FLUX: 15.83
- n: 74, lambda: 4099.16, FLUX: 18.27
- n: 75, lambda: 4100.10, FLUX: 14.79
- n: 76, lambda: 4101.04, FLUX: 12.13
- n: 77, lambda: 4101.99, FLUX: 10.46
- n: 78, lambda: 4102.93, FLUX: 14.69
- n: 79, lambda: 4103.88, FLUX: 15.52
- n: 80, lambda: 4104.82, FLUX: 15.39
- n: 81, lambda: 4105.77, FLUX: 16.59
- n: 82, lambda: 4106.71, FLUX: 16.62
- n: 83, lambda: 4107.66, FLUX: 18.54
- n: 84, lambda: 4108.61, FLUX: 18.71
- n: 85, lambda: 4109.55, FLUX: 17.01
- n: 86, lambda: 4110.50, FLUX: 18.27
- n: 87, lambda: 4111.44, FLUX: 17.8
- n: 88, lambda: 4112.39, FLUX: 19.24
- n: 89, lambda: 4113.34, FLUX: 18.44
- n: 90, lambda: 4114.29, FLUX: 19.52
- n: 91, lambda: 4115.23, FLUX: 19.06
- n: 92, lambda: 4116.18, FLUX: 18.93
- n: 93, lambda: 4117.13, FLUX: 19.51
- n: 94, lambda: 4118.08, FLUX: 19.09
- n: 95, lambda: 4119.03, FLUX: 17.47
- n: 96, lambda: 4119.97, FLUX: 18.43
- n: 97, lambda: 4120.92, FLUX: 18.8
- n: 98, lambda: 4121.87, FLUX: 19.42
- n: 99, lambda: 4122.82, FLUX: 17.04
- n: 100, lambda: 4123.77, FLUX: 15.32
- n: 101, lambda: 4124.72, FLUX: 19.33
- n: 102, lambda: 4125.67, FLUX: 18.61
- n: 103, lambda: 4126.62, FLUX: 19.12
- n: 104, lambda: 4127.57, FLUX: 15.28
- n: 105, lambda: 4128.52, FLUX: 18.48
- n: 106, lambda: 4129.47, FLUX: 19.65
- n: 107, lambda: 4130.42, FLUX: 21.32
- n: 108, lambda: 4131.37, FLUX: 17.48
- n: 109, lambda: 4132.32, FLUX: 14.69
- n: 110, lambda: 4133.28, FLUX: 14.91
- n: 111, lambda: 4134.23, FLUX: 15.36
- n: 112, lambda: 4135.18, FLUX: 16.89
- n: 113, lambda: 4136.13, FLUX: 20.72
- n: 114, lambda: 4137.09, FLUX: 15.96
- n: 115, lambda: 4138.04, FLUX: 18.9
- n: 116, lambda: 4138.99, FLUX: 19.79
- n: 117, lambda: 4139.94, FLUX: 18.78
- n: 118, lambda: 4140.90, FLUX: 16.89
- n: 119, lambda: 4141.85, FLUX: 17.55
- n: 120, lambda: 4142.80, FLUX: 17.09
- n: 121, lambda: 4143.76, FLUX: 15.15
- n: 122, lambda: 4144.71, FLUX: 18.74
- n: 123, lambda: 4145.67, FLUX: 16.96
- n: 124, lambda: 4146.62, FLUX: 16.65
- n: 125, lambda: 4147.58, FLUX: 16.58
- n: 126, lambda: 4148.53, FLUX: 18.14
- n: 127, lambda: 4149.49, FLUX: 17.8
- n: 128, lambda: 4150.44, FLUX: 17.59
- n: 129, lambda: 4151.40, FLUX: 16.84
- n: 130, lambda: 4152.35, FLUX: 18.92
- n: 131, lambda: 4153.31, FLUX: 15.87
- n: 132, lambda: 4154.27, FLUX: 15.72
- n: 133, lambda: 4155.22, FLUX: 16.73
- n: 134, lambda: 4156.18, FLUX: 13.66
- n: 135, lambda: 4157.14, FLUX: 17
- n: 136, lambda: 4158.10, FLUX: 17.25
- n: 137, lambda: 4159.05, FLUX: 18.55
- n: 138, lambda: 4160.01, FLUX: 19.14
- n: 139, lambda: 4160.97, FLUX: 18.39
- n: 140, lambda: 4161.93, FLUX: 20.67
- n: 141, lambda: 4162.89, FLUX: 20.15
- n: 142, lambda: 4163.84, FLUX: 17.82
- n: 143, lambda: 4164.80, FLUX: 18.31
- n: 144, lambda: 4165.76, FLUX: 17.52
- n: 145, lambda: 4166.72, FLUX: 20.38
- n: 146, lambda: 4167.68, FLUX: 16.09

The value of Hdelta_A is -1.0 angstrom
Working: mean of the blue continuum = 16.5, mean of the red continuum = 17.4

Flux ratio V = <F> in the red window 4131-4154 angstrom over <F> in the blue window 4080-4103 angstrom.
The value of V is 1.02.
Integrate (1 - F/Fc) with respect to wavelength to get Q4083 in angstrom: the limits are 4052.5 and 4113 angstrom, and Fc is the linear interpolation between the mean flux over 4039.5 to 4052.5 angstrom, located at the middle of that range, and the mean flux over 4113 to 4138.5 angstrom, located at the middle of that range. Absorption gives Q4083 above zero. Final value 1.44 angstrom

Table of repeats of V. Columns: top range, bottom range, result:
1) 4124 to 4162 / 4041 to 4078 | 1.06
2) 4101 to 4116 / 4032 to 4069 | 1.02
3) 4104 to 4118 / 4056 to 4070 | 1.10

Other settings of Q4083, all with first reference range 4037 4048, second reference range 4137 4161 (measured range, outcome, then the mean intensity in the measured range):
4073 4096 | -1.23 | 17.4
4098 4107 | 0.97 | 15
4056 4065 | 0.62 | 15.1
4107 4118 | -1.12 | 18.6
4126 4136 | -0.20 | 17.5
